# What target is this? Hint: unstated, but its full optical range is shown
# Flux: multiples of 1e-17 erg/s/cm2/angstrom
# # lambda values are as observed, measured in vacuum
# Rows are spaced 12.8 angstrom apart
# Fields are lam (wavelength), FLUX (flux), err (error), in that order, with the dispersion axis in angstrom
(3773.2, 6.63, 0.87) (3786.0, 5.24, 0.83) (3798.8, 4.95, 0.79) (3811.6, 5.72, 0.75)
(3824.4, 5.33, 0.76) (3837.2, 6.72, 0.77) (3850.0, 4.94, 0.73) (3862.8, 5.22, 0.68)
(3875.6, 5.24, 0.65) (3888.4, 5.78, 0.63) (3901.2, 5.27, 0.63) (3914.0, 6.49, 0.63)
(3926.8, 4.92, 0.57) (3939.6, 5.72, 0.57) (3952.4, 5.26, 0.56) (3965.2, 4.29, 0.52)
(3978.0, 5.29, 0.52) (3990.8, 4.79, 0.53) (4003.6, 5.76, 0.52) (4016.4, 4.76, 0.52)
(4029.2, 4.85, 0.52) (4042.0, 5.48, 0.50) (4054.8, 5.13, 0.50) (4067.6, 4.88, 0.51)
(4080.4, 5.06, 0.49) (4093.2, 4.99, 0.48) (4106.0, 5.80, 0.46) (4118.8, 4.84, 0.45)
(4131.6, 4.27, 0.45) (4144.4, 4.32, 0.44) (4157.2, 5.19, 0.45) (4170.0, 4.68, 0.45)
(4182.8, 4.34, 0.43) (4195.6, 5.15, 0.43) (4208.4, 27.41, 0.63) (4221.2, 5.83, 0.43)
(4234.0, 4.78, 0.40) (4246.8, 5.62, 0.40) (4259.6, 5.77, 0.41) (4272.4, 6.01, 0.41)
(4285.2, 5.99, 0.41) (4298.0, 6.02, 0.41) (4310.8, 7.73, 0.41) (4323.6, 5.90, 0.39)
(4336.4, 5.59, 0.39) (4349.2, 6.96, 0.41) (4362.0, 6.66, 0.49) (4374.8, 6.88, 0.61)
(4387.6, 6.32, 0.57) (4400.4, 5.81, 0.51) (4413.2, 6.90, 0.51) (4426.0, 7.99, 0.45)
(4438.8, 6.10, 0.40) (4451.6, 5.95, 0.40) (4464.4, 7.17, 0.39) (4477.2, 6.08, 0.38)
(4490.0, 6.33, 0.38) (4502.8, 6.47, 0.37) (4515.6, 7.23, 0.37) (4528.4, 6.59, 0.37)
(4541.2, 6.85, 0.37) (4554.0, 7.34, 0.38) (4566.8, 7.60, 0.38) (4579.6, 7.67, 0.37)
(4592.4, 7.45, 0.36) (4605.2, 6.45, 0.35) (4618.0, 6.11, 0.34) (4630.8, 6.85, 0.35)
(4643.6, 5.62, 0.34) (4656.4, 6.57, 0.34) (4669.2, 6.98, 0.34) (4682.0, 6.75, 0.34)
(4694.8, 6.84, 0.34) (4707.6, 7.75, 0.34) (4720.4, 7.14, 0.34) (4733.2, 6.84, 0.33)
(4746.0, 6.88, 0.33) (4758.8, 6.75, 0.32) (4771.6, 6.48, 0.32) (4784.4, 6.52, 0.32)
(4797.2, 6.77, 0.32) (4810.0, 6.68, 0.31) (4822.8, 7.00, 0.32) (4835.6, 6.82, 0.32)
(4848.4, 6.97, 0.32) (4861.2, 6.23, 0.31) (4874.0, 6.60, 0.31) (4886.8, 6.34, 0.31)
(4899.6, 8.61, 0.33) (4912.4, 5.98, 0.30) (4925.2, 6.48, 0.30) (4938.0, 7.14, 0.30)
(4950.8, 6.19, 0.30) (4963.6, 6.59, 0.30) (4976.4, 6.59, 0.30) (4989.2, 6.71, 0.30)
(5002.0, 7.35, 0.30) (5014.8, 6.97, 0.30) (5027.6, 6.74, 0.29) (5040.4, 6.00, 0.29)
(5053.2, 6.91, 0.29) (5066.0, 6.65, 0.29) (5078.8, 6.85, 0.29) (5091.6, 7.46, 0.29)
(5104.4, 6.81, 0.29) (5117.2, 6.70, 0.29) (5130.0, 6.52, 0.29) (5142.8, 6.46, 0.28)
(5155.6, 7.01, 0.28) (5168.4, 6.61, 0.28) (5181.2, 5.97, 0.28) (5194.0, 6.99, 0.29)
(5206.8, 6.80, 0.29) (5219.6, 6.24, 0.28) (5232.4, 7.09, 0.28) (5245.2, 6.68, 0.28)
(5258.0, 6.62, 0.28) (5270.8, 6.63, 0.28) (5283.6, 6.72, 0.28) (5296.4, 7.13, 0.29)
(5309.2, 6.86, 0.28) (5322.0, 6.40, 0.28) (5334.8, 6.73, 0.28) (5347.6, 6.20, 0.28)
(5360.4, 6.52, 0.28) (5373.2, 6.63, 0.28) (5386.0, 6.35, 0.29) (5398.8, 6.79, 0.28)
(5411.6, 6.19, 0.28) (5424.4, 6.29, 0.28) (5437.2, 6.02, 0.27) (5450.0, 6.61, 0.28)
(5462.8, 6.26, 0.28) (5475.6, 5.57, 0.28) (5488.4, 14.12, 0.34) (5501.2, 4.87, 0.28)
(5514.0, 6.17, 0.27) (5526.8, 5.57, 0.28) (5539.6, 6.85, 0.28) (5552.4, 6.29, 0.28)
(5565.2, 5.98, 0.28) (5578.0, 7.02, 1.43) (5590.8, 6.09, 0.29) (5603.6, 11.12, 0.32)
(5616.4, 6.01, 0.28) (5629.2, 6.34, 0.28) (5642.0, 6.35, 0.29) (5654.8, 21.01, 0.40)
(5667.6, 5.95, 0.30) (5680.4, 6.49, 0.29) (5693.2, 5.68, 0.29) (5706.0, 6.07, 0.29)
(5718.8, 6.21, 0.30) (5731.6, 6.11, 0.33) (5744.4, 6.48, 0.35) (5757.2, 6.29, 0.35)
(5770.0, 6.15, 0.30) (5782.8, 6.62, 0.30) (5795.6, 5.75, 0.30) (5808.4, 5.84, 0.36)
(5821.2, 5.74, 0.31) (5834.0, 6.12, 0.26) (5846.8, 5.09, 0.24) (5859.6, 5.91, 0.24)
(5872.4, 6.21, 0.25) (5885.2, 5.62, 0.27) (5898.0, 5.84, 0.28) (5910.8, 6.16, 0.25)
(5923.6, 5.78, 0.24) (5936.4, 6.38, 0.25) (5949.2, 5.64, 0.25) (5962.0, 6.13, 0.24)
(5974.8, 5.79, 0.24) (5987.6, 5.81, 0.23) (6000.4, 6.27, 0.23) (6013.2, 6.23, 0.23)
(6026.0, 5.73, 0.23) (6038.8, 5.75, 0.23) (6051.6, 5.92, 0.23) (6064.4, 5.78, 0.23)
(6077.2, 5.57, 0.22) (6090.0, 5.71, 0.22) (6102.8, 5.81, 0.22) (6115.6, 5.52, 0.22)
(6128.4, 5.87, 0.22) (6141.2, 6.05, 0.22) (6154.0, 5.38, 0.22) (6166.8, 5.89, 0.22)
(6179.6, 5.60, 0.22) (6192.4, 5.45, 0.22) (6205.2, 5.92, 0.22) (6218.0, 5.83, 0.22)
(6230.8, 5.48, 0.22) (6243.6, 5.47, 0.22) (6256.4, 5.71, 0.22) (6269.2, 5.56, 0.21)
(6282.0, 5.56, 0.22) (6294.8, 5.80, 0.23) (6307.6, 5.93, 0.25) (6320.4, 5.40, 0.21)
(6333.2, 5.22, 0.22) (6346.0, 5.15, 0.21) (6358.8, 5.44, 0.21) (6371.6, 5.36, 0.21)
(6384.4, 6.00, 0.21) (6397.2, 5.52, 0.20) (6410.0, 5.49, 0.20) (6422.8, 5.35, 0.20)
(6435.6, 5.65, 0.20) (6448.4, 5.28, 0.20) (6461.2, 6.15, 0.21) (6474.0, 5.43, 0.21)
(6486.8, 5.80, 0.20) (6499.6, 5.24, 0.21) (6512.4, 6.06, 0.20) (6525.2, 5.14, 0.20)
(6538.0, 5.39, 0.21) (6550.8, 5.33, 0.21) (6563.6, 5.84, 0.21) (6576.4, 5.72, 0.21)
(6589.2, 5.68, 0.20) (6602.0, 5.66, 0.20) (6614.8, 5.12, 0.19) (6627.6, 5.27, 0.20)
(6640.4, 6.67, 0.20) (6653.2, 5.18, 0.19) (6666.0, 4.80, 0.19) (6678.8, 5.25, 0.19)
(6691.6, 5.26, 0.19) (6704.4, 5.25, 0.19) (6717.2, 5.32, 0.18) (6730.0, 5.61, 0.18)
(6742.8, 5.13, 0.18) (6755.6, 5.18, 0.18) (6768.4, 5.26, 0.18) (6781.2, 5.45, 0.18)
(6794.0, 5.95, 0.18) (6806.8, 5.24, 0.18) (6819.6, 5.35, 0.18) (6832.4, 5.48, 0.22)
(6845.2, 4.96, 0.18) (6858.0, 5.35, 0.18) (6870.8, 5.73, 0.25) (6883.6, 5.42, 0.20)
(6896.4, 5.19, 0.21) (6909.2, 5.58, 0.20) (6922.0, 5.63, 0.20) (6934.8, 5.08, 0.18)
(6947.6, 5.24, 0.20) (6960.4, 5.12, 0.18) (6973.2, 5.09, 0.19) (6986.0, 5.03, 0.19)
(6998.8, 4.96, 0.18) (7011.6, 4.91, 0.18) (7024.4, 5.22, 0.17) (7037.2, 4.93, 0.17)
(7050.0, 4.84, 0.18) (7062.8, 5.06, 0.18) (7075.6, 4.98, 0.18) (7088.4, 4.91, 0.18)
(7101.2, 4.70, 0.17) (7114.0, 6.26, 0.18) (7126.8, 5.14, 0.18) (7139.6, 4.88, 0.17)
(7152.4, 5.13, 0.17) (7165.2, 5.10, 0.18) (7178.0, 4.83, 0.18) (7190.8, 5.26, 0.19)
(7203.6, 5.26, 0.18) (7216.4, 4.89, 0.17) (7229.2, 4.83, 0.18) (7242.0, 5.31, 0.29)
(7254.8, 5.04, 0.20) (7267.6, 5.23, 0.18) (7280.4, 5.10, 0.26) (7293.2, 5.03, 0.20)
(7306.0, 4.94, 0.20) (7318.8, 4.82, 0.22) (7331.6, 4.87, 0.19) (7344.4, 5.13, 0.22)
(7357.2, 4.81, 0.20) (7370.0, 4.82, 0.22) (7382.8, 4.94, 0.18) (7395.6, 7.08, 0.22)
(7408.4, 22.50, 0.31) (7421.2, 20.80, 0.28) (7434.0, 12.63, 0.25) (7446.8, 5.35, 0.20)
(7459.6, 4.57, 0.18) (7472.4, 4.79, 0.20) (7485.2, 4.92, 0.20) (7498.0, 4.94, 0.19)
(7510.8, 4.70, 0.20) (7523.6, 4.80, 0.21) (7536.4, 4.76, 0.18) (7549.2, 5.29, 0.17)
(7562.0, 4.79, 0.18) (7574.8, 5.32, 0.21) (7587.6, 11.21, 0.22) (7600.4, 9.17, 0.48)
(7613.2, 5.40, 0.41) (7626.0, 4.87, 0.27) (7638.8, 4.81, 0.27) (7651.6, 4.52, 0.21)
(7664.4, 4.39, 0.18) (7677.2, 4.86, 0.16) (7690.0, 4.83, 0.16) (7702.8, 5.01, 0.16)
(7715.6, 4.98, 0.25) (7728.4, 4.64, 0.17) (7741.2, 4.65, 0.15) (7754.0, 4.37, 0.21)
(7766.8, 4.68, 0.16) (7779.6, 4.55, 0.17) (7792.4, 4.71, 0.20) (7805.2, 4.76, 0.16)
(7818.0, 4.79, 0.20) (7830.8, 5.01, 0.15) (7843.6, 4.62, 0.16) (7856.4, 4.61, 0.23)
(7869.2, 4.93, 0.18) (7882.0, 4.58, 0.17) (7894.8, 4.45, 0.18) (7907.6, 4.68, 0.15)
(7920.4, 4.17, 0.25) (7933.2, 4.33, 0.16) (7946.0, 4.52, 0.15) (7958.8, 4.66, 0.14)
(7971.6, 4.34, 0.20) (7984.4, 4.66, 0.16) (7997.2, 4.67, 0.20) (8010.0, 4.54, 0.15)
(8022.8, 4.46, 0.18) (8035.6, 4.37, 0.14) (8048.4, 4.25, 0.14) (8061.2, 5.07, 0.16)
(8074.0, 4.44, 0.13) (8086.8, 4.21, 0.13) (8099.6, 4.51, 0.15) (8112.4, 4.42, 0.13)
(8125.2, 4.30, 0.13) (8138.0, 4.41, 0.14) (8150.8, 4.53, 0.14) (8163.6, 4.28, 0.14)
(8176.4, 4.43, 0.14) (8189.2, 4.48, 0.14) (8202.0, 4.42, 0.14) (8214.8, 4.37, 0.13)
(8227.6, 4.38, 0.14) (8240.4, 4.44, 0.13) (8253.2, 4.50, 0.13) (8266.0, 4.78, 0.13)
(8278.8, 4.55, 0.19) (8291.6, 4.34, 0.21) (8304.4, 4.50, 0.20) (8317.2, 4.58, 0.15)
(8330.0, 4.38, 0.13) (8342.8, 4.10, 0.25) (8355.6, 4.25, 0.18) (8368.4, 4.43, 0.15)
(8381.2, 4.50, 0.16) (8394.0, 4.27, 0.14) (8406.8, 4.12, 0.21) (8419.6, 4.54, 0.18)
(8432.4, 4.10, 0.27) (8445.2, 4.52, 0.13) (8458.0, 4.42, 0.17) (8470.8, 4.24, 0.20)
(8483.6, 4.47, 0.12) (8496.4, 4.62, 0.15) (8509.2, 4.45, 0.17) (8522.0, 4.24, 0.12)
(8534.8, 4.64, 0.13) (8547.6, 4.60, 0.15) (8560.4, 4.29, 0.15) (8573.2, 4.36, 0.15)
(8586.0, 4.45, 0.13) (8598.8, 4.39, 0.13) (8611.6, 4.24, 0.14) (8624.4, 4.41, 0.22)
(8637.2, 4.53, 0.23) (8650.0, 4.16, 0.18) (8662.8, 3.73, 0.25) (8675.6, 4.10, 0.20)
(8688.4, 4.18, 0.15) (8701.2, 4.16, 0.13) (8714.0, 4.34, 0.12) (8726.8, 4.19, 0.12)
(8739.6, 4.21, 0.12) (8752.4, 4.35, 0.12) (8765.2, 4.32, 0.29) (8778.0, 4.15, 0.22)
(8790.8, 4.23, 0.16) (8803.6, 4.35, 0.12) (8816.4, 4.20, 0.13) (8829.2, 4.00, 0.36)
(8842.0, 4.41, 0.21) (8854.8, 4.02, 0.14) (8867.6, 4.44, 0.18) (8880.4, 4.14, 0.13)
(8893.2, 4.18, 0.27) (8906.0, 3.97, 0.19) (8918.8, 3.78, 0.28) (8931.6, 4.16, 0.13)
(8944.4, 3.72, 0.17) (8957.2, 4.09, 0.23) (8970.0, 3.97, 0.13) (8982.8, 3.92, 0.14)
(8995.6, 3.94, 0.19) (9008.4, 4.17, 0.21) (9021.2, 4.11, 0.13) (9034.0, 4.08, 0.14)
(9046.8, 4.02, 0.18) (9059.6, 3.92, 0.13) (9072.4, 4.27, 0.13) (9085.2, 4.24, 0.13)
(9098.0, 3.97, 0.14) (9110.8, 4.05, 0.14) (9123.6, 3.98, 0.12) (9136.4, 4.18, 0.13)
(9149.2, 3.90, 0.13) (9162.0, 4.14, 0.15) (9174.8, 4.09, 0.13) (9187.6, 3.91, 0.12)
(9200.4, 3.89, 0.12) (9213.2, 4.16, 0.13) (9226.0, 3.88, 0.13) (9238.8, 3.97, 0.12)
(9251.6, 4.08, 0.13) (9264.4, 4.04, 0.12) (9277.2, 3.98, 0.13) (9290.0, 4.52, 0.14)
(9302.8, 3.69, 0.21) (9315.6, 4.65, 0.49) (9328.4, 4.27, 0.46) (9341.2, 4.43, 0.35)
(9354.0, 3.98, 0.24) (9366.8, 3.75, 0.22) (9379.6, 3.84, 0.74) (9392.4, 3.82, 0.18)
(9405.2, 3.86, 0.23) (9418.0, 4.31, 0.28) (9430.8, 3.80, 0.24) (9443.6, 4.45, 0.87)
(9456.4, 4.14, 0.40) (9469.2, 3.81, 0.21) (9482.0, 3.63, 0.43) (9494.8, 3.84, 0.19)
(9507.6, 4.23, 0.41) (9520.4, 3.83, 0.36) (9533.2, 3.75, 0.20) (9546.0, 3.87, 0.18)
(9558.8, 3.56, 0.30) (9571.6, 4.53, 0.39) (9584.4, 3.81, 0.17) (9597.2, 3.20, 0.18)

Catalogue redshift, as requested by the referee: 0.13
